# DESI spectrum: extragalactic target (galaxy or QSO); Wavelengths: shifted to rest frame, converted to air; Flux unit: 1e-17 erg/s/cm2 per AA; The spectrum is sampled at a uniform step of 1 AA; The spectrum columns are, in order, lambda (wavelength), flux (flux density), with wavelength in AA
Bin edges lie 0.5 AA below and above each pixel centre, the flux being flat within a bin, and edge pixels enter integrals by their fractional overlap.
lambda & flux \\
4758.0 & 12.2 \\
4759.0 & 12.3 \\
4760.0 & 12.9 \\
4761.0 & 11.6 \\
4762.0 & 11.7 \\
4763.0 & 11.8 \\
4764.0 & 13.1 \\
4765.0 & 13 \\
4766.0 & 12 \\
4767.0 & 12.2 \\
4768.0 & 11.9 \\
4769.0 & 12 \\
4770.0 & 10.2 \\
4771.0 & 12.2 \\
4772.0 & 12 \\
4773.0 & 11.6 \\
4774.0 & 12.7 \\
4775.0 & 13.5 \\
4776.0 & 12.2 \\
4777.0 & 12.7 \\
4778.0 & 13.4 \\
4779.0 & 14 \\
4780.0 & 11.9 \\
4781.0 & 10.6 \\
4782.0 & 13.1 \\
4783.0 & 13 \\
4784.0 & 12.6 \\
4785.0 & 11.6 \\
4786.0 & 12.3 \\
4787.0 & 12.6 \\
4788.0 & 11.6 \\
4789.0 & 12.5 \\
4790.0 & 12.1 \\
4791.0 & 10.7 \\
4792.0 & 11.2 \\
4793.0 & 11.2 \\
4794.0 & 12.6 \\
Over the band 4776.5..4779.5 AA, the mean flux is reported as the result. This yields 13.4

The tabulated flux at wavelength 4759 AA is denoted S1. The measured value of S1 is 12.3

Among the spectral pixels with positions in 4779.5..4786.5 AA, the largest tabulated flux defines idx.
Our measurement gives 13.1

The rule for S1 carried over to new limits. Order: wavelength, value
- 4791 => 10.7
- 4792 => 11.2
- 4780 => 11.9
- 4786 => 12.3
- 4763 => 11.8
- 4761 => 11.6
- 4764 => 13.1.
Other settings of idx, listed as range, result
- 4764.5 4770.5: 13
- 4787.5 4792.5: 12.5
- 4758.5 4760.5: 12.9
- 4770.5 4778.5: 13.5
